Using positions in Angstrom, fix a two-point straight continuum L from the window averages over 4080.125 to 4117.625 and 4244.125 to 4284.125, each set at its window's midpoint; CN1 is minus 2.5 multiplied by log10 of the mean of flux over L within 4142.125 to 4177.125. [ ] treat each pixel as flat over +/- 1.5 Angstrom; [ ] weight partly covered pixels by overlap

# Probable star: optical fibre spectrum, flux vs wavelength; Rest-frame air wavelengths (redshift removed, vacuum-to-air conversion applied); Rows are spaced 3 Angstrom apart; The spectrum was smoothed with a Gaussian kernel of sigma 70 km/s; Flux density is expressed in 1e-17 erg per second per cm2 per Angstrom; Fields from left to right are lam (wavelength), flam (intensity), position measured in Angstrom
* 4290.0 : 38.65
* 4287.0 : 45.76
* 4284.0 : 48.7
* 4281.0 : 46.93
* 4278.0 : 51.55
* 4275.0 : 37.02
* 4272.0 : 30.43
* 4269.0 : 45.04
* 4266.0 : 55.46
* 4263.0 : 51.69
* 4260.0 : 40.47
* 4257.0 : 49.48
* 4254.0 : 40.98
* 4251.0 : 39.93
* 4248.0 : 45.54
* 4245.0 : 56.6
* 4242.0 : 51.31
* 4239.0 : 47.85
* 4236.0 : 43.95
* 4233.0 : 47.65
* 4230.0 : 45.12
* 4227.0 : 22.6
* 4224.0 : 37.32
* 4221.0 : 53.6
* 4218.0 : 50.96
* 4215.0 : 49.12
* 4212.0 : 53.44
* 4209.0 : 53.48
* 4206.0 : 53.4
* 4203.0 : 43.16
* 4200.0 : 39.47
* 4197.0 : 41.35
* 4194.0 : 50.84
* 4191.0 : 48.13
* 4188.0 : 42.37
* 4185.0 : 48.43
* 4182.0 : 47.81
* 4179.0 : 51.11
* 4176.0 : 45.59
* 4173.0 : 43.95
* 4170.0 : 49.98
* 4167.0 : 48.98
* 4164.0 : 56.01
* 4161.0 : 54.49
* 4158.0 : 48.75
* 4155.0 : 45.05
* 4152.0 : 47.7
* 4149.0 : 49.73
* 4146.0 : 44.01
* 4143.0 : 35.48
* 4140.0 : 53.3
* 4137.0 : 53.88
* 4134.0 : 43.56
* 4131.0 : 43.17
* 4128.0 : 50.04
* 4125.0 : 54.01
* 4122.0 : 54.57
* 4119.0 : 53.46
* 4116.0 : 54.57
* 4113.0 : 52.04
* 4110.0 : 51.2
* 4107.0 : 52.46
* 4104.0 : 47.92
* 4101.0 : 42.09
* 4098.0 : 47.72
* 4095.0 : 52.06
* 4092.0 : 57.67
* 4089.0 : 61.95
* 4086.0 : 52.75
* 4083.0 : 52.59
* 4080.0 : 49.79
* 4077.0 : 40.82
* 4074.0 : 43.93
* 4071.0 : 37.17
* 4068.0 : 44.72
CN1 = 0.042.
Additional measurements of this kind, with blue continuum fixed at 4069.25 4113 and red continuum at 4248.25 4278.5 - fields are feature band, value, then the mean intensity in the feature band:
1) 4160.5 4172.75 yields -0.10 mag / 51.3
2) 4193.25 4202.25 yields 0.07 mag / 43.2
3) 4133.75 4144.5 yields 0.02 mag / 46.9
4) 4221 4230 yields 0.23 mag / 36.4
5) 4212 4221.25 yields -0.13 mag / 51.3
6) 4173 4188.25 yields -0.01 mag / 47.1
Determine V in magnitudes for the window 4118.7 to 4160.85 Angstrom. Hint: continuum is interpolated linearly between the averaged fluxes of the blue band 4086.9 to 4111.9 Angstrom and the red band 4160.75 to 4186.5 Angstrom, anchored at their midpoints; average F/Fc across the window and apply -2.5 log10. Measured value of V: 0.04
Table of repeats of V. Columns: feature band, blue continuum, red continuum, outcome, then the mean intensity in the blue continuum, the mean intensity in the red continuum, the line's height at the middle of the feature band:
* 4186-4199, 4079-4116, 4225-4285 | 0.048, 51.8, 44.8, 47.6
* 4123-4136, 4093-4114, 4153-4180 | 0.027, 49.5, 49.3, 49.4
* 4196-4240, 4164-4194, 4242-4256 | 0.038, 48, 46.5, 47.1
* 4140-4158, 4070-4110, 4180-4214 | 0.066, 49.4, 47.5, 48.4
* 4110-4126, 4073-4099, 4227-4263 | -0.071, 51.2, 45.5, 50.1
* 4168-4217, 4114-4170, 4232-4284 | 0.008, 49.5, 46.1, 48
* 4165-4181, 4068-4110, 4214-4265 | -0.024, 49.1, 45.6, 47.1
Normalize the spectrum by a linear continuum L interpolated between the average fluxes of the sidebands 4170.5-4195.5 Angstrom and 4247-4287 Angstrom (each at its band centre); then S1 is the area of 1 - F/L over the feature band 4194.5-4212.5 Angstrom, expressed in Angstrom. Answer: -0.18 Angstrom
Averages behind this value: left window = 47.4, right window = 44.9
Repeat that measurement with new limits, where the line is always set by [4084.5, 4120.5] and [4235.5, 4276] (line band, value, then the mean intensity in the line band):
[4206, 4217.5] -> -1.1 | 52.1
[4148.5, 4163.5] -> 0.1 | 49.6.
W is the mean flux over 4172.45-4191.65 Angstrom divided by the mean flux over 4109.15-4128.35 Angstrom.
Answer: 0.88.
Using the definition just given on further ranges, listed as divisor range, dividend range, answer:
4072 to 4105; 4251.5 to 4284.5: 0.90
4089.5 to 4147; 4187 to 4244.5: 0.93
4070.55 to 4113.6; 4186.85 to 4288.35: 0.92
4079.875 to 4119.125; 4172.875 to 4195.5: 0.91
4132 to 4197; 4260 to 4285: 0.95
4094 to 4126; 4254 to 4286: 0.89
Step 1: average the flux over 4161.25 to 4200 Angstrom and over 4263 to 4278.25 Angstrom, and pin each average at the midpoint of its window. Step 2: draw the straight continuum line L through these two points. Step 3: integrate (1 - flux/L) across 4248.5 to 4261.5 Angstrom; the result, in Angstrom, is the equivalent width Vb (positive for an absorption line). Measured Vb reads 0.51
